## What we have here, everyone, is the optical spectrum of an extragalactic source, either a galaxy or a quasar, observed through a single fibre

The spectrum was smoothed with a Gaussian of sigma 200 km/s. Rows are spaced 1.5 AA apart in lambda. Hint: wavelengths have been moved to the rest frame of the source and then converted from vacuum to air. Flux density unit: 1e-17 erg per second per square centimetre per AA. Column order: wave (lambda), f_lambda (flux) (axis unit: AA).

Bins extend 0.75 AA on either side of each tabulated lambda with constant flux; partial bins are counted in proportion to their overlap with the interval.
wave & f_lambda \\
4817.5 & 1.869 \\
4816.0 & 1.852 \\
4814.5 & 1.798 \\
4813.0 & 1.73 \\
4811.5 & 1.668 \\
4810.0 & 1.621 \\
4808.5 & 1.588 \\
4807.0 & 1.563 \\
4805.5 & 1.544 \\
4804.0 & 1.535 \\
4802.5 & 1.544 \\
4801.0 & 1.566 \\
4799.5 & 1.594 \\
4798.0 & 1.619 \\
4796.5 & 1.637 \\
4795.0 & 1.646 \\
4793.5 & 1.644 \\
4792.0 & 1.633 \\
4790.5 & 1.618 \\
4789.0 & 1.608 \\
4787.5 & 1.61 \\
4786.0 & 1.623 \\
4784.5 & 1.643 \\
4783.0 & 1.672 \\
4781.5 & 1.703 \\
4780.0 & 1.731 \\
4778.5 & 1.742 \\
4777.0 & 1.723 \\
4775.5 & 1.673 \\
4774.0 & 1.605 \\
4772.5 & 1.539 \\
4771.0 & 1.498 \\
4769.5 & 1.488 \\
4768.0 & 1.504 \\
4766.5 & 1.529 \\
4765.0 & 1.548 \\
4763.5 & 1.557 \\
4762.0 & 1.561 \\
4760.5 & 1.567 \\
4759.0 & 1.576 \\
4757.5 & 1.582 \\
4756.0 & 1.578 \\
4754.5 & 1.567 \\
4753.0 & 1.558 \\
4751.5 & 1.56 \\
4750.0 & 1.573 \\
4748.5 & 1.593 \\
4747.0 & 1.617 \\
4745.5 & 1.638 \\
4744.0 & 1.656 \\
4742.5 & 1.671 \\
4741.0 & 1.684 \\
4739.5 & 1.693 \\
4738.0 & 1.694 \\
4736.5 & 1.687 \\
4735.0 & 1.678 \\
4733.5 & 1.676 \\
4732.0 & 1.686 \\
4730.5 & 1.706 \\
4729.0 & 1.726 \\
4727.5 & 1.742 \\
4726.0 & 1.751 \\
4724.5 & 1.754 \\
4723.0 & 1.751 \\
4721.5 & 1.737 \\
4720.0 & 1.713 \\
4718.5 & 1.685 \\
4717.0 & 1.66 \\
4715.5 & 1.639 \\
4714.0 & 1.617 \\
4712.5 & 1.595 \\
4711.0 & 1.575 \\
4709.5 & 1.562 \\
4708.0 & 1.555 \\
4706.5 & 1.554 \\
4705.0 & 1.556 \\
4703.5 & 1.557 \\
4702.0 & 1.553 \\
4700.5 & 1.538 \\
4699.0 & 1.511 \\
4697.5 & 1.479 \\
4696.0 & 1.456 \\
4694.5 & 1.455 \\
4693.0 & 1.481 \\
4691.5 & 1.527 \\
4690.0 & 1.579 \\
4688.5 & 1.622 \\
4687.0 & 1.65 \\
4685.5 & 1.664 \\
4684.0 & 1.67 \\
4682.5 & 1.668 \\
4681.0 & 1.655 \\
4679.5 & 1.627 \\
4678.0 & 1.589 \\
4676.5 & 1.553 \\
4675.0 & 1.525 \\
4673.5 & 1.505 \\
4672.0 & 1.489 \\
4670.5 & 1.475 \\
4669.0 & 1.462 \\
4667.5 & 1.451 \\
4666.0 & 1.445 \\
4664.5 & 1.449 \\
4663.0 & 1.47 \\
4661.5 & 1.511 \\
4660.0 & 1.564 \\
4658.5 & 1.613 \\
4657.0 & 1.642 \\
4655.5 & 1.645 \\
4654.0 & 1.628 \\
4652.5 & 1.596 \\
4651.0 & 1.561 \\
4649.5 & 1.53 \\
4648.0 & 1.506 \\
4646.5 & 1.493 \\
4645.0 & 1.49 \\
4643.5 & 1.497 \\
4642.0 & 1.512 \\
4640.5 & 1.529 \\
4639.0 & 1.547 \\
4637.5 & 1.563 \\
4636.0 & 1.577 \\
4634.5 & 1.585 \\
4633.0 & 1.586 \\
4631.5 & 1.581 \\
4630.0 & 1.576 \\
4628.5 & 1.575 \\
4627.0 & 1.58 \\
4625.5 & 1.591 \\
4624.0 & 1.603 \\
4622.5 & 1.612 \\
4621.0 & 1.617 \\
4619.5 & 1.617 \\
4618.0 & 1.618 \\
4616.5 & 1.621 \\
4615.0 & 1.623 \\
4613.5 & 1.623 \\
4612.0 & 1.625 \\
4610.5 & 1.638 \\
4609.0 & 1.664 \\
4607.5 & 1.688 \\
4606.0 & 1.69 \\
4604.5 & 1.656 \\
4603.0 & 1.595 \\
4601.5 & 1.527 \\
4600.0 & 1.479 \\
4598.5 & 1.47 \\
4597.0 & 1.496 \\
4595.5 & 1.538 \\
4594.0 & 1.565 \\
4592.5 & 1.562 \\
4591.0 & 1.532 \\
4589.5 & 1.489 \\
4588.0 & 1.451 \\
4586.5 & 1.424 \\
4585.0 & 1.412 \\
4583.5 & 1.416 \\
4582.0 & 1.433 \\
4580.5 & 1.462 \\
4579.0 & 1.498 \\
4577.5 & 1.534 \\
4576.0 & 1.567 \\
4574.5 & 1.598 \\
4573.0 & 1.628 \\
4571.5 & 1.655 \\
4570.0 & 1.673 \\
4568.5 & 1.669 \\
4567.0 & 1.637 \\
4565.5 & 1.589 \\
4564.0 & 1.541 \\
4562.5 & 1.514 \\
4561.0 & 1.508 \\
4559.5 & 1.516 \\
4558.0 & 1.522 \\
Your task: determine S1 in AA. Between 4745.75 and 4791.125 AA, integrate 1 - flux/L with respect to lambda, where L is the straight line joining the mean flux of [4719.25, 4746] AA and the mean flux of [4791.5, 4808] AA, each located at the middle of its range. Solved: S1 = 1.2 AA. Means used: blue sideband 1.7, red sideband 1.59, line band 1.6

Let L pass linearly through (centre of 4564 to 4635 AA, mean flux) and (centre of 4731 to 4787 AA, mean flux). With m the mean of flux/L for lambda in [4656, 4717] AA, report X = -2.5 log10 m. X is 0.030 mag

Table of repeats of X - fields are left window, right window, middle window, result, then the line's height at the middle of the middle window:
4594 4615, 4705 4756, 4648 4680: 0.056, 1.62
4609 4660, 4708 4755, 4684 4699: 0.052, 1.63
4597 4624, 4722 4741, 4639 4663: 0.061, 1.64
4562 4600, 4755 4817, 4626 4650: 0.007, 1.56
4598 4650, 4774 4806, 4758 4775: 0.055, 1.63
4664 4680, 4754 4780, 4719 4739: -0.108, 1.55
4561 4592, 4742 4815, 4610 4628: -0.043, 1.55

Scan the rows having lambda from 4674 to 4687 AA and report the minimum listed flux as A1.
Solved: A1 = 1.525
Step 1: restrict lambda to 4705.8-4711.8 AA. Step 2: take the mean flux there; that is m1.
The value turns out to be 1.56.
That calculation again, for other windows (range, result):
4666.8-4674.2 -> 1.48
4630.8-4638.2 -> 1.58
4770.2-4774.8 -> 1.55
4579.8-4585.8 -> 1.43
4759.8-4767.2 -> 1.55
